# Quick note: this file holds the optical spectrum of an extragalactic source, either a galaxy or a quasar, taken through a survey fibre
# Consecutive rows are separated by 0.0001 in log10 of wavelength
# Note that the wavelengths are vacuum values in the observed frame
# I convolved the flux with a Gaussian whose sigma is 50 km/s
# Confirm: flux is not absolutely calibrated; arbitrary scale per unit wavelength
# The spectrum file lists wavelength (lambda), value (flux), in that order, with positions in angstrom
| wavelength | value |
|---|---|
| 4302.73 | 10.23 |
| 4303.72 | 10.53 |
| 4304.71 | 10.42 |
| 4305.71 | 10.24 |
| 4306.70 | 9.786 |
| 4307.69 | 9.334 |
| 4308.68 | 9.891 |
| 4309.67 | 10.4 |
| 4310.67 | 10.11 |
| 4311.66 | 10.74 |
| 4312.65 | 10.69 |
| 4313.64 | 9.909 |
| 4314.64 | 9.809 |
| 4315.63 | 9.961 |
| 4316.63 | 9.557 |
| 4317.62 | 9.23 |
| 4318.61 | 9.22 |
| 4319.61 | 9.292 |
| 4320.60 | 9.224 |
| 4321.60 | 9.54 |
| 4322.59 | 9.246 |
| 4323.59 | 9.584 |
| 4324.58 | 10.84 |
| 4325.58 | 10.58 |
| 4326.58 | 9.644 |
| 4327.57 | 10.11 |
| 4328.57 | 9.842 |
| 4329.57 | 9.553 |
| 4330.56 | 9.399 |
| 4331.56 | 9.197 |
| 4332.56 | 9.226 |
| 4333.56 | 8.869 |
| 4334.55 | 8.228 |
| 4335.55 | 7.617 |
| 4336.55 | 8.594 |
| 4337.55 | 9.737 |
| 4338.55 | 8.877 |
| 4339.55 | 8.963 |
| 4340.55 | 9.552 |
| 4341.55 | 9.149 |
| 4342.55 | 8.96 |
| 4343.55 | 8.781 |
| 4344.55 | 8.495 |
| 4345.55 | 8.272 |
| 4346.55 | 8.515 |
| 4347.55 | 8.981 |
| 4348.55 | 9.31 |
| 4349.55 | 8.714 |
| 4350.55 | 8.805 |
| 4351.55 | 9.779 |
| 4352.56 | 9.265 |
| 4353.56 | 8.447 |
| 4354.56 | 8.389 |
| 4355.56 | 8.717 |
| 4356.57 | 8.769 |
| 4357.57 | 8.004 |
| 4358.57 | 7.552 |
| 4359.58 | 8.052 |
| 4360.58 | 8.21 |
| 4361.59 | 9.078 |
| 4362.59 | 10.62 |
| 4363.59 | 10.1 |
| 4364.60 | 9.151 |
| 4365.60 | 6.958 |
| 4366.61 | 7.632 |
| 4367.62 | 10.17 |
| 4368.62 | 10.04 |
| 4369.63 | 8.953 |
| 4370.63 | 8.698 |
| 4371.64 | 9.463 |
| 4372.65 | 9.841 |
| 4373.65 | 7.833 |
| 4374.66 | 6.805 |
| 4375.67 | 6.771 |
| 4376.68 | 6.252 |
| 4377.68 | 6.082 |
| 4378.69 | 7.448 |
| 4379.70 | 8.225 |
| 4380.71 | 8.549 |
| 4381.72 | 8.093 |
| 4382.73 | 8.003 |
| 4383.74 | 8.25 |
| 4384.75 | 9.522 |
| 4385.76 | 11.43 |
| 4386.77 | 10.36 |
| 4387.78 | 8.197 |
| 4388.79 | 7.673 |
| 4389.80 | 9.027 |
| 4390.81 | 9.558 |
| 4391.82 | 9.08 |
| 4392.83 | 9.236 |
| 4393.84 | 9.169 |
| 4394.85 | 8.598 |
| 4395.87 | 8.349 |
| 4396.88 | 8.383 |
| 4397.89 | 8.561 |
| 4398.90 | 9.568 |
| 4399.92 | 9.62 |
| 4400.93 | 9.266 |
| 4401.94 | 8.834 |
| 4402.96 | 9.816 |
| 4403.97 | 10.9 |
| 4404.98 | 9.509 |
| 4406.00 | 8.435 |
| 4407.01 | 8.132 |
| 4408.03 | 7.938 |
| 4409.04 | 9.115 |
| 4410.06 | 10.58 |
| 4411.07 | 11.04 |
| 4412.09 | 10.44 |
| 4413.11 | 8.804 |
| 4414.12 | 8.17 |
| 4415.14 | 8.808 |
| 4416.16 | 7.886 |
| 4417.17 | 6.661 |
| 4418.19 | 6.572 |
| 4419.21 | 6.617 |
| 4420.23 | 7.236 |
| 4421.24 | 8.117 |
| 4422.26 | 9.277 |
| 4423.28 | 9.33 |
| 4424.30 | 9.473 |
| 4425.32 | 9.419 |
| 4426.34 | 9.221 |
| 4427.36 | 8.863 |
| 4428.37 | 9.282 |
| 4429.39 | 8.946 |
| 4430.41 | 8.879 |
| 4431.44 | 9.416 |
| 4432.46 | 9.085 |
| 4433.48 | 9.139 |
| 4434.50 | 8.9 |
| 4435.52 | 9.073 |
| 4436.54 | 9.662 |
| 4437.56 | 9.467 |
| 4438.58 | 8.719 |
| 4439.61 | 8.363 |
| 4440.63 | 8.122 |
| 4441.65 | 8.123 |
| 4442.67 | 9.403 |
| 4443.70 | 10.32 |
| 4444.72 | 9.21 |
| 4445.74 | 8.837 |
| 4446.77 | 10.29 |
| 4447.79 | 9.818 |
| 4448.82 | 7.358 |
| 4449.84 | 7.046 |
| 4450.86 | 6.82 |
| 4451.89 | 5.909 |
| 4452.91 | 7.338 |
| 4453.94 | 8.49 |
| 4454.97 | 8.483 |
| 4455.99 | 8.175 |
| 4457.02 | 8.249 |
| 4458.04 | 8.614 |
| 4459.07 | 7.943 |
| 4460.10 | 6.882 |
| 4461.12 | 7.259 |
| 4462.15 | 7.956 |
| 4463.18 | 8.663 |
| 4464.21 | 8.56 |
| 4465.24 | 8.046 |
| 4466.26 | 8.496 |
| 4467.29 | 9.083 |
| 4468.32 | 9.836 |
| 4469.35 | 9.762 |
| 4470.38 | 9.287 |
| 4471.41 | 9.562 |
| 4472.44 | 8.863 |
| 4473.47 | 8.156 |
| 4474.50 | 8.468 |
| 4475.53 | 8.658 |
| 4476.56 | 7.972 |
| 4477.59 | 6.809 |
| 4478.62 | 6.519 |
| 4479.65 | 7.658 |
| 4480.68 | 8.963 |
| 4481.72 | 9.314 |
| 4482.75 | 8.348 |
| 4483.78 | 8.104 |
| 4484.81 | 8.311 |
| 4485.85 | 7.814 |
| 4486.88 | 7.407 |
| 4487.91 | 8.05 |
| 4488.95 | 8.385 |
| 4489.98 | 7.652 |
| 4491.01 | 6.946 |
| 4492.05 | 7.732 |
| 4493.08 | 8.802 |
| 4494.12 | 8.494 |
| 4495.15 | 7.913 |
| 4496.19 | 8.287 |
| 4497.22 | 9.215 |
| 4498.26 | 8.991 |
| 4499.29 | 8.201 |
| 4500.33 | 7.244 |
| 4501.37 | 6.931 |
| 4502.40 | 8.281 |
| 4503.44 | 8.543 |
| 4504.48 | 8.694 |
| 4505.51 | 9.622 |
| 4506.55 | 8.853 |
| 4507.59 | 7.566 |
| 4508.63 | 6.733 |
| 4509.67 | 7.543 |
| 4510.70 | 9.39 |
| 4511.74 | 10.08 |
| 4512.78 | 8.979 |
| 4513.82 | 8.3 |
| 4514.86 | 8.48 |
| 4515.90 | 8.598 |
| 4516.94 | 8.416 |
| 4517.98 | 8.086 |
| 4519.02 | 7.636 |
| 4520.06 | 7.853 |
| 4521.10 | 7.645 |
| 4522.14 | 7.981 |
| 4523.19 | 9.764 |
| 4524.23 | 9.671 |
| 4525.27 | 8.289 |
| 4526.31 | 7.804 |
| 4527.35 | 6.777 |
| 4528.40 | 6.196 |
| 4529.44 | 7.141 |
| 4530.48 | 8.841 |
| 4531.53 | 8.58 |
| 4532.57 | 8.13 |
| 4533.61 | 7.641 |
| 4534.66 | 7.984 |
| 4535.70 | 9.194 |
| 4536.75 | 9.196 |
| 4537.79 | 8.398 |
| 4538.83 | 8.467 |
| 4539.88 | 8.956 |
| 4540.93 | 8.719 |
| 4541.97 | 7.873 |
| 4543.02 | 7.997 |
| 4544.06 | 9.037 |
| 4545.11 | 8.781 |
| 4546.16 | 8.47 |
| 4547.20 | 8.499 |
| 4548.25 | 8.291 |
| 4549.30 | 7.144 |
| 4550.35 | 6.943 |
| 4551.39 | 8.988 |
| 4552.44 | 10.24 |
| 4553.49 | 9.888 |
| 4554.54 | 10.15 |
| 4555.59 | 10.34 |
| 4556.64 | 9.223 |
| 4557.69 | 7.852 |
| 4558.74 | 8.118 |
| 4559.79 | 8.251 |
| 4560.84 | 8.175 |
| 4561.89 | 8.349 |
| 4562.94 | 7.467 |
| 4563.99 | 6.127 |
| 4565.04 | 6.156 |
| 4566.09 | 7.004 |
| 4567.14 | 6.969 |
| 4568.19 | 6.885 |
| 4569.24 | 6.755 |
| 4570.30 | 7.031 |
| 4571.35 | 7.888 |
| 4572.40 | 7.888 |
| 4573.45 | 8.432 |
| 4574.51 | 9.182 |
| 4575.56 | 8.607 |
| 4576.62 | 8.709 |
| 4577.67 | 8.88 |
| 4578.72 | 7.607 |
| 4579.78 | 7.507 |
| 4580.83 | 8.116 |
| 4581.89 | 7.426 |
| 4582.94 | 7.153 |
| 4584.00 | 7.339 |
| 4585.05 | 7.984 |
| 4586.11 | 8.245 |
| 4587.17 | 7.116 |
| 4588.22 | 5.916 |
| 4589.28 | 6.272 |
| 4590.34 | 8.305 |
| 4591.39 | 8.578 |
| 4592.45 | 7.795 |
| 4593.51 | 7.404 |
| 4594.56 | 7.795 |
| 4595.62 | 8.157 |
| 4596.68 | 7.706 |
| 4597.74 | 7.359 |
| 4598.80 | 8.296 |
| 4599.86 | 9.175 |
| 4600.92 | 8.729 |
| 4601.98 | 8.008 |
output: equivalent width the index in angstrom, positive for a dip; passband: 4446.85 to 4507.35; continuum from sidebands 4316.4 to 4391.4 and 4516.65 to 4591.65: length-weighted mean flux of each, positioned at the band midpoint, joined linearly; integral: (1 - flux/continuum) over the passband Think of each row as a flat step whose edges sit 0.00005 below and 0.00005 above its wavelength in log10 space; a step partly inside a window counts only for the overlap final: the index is 1.2 angstrom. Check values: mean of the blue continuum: 8.87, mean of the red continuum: 8.07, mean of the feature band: 8.22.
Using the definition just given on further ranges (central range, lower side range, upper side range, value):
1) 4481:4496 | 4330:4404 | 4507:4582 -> 0.5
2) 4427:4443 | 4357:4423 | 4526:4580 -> -0.8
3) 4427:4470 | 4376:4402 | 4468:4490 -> -0.7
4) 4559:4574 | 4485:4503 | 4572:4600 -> 1.0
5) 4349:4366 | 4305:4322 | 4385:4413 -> 1.4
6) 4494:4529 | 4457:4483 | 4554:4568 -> -0.2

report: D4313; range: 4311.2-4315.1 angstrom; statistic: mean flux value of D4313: 10.3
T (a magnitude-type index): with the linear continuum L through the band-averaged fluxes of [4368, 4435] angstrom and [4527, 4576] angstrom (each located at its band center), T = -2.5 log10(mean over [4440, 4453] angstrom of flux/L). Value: 0.02 mag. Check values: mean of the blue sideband 8.76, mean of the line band 8.39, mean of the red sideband 8.16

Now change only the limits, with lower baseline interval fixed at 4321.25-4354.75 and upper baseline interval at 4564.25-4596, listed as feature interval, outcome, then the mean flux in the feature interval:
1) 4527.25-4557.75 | -0.08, 8.5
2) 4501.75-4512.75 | -0.06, 8.53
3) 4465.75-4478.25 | -0.05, 8.72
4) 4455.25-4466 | 0.04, 8.06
